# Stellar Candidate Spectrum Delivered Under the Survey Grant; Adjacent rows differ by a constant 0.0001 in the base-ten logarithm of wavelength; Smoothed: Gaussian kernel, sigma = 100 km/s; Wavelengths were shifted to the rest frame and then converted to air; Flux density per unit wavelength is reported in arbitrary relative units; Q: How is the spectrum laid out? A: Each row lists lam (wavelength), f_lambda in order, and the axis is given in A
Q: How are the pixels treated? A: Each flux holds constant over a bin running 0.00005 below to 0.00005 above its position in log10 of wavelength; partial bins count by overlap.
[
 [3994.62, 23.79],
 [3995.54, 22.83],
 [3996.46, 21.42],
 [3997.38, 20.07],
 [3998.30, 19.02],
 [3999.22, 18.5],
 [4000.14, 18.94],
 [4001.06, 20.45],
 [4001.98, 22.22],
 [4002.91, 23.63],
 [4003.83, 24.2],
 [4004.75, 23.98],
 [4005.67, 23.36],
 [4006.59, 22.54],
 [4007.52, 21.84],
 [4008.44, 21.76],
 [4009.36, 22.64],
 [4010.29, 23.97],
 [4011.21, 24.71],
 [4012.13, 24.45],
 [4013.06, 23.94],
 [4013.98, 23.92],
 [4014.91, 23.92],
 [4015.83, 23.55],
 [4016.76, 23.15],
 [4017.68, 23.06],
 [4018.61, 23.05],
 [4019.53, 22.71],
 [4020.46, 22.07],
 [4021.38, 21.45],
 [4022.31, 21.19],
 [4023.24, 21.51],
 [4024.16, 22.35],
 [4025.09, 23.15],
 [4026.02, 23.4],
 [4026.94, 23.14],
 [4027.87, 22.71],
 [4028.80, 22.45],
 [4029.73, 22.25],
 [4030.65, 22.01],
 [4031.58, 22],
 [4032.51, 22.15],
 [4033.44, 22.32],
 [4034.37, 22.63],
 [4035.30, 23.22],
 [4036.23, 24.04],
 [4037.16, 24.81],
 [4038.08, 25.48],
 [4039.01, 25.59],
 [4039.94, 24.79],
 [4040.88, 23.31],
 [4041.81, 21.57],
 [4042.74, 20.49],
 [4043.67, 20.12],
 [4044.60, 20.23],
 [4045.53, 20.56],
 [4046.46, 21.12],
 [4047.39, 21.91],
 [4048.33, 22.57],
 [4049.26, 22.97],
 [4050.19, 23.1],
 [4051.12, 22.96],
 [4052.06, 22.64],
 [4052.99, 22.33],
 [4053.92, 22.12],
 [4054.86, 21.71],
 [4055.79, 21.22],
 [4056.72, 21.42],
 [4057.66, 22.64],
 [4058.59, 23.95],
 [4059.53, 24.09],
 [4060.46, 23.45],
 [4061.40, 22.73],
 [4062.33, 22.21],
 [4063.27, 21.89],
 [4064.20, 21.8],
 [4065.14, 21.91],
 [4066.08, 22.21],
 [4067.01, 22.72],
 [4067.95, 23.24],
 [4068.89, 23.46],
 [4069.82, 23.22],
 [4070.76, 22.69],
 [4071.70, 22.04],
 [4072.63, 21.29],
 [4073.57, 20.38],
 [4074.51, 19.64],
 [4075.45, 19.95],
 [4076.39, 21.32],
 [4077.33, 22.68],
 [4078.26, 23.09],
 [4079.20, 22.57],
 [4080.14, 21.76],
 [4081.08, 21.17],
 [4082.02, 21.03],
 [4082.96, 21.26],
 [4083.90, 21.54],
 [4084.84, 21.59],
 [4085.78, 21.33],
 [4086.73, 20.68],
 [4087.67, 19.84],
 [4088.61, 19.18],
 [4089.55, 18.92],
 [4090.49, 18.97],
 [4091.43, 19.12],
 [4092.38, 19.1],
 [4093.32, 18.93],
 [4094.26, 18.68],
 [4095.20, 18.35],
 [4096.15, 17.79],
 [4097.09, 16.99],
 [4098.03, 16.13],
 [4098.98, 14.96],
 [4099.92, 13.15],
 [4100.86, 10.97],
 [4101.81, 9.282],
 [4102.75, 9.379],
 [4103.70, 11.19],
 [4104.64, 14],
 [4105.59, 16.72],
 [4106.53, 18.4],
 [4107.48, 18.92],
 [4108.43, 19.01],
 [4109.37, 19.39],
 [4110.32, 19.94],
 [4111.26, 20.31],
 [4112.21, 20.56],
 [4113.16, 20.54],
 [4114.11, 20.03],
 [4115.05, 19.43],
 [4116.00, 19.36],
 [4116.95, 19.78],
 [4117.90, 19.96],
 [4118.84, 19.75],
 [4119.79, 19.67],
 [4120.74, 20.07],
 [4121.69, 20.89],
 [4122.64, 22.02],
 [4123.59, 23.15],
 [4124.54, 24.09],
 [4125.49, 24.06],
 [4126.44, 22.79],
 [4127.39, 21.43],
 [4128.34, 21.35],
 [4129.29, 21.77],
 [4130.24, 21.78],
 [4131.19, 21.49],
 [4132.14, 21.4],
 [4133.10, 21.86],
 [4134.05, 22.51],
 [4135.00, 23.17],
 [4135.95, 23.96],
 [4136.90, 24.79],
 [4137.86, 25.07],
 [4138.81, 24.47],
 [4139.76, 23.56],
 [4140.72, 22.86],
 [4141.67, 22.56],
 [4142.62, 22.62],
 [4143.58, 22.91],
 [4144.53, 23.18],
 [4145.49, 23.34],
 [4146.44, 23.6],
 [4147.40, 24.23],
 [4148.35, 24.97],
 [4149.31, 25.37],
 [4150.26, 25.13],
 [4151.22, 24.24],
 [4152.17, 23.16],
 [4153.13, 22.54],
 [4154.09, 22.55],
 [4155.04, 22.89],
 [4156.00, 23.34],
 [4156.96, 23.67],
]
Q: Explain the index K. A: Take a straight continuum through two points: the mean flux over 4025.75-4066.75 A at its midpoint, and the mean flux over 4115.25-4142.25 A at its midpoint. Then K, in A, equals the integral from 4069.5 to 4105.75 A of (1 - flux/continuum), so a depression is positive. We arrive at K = 5.9 A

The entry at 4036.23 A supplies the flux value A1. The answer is 24.04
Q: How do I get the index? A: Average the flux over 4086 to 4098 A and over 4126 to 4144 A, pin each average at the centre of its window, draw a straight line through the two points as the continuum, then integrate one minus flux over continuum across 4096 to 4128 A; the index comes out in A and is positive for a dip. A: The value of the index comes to 3.7 A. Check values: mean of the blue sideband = 18.8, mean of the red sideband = 22.8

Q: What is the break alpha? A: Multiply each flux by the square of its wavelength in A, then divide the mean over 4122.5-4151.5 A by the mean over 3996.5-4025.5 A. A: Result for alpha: 1.1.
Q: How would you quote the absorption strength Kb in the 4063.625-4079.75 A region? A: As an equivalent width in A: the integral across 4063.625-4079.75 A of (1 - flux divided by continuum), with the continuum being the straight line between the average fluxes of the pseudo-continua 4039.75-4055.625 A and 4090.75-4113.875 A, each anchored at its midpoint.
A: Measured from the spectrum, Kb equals -1.91 A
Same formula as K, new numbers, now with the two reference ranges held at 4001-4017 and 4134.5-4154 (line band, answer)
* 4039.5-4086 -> 2.8 A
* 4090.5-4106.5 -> 5.5 A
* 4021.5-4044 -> 0.6 A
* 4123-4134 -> 0.7 A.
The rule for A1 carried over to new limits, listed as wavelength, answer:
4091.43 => 19.12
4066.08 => 22.21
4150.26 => 25.13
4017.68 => 23.06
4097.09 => 16.99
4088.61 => 19.18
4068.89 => 23.46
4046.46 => 21.12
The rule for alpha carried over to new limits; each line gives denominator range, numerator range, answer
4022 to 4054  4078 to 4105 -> 0.82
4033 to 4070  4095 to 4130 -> 0.85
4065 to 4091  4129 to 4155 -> 1.12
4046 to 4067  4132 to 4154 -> 1.10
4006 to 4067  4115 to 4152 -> 1.04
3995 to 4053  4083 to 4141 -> 0.91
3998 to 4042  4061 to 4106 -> 0.88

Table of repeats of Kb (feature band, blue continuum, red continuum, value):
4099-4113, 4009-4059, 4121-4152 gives 4.3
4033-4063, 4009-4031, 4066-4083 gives -0.3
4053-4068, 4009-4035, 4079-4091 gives -0.6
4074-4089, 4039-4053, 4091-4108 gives -2.8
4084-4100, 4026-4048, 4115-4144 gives 2.6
